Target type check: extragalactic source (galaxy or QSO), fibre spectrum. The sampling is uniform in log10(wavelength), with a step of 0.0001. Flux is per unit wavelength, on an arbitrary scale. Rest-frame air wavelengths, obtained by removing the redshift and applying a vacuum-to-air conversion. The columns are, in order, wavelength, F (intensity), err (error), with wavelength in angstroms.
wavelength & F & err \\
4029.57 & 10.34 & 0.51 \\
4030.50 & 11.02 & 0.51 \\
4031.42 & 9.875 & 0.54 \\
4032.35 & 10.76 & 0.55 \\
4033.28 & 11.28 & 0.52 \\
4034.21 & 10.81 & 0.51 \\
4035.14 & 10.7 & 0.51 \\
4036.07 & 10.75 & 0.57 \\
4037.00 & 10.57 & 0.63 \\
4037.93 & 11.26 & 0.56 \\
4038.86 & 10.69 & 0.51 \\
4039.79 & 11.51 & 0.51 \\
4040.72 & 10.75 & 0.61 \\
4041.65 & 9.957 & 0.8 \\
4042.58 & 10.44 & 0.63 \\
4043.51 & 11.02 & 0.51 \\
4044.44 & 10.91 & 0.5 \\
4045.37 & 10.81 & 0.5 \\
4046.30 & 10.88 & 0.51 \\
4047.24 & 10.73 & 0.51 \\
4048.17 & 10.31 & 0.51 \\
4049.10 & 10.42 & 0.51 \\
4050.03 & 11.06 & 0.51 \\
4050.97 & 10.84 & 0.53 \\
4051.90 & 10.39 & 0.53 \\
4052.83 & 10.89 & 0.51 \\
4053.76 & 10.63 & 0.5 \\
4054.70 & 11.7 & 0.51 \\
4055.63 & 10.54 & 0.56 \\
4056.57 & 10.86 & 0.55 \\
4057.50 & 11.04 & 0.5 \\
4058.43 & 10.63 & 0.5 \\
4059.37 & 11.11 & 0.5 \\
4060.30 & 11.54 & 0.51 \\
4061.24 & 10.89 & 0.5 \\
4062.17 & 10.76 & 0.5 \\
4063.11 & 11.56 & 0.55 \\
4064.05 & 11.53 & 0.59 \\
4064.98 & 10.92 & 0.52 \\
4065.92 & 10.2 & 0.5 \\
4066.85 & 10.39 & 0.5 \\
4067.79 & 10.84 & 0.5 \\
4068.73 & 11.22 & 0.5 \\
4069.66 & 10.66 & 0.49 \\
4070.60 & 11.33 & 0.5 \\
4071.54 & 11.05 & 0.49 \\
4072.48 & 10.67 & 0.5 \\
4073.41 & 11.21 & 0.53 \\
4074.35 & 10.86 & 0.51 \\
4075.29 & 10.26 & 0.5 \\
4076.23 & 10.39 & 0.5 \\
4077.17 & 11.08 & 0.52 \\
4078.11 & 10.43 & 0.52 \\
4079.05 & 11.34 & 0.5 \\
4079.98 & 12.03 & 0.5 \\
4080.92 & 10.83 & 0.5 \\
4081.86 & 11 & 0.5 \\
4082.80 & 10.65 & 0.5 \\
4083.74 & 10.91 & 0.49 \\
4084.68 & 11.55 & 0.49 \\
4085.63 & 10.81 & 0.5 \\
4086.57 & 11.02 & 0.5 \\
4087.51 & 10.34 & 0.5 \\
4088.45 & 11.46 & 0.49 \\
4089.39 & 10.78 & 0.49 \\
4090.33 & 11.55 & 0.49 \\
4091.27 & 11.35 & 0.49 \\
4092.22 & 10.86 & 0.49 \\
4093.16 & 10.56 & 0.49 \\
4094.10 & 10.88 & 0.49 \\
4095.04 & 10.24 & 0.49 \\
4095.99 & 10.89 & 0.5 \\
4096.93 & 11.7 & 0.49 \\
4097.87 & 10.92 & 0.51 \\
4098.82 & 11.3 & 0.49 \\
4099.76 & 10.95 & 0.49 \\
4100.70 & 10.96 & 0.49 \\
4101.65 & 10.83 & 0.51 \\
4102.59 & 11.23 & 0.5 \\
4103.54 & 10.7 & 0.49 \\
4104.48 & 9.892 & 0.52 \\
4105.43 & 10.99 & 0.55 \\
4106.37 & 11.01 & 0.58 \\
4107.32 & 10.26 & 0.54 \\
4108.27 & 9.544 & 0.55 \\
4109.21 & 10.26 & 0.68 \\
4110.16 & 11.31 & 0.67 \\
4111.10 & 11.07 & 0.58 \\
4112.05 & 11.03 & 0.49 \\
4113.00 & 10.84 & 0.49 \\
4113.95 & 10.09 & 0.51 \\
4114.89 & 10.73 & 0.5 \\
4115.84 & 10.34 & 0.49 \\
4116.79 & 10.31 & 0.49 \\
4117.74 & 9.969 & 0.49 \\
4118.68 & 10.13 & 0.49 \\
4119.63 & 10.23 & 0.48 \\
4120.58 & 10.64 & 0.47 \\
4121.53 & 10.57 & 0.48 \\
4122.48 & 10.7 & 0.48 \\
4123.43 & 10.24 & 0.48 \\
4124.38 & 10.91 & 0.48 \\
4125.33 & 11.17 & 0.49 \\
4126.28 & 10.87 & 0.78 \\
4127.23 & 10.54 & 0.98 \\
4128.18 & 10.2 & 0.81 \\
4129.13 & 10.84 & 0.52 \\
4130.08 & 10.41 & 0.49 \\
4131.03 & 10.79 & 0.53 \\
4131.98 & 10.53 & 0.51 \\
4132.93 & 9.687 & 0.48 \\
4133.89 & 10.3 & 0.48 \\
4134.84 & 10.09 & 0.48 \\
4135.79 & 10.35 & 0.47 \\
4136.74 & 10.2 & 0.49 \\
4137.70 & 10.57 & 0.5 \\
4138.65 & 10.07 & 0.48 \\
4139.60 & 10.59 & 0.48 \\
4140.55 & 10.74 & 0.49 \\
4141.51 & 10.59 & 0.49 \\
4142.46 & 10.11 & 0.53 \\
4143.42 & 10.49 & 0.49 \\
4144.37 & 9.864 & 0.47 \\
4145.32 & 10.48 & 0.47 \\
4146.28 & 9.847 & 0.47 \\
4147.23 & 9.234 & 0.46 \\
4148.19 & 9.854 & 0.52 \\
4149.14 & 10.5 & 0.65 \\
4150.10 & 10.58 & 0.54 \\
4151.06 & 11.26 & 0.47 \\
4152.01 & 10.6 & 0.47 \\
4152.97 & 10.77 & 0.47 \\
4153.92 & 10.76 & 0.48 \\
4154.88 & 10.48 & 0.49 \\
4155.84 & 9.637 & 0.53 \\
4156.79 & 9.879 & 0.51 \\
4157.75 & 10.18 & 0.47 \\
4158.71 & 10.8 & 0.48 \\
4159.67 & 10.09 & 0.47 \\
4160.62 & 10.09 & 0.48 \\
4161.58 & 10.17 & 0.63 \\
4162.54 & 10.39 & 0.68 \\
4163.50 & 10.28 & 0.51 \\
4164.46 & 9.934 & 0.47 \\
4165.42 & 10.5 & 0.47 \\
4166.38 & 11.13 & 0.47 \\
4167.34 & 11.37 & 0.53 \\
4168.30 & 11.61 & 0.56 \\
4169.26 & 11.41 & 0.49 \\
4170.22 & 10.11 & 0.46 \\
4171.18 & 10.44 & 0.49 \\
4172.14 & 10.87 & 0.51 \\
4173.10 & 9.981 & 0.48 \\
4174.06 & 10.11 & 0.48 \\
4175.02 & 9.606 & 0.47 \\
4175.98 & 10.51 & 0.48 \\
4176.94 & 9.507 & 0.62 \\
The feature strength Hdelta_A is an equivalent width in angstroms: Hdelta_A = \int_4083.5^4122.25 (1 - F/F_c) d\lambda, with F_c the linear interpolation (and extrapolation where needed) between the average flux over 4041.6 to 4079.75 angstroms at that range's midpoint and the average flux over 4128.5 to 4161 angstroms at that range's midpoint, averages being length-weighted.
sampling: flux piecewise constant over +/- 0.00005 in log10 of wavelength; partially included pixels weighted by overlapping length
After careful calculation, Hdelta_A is -0.6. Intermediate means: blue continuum 10.9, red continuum 10.3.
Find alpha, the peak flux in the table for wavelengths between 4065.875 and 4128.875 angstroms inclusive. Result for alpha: 12.03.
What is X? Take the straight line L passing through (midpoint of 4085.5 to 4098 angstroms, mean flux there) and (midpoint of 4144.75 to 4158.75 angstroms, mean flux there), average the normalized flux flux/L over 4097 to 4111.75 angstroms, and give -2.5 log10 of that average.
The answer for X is 0.00 mag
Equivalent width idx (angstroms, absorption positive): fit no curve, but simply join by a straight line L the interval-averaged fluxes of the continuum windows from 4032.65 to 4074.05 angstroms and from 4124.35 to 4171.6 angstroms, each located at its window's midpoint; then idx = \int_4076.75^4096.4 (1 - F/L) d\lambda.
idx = -0.5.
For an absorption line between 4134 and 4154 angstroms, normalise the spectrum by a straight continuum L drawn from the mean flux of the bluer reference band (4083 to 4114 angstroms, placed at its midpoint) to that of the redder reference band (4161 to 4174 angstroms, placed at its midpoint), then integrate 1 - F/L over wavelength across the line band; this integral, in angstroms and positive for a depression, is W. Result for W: 0.6 angstroms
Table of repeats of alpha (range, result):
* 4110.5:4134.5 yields 11.17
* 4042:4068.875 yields 11.7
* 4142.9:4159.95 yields 11.26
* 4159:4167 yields 11.13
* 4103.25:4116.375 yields 11.31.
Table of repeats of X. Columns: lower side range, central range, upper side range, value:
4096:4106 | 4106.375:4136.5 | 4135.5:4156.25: 0.02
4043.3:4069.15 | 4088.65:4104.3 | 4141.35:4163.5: -0.03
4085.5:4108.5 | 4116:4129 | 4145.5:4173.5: 0.02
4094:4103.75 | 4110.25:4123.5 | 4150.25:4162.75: 0.03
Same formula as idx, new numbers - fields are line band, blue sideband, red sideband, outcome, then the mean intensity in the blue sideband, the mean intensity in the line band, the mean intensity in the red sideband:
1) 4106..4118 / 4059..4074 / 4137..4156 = 0.12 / 11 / 10.5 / 10.4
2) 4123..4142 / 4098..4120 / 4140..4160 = -0.07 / 10.6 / 10.5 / 10.3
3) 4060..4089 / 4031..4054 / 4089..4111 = -0.45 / 10.7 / 11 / 10.8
